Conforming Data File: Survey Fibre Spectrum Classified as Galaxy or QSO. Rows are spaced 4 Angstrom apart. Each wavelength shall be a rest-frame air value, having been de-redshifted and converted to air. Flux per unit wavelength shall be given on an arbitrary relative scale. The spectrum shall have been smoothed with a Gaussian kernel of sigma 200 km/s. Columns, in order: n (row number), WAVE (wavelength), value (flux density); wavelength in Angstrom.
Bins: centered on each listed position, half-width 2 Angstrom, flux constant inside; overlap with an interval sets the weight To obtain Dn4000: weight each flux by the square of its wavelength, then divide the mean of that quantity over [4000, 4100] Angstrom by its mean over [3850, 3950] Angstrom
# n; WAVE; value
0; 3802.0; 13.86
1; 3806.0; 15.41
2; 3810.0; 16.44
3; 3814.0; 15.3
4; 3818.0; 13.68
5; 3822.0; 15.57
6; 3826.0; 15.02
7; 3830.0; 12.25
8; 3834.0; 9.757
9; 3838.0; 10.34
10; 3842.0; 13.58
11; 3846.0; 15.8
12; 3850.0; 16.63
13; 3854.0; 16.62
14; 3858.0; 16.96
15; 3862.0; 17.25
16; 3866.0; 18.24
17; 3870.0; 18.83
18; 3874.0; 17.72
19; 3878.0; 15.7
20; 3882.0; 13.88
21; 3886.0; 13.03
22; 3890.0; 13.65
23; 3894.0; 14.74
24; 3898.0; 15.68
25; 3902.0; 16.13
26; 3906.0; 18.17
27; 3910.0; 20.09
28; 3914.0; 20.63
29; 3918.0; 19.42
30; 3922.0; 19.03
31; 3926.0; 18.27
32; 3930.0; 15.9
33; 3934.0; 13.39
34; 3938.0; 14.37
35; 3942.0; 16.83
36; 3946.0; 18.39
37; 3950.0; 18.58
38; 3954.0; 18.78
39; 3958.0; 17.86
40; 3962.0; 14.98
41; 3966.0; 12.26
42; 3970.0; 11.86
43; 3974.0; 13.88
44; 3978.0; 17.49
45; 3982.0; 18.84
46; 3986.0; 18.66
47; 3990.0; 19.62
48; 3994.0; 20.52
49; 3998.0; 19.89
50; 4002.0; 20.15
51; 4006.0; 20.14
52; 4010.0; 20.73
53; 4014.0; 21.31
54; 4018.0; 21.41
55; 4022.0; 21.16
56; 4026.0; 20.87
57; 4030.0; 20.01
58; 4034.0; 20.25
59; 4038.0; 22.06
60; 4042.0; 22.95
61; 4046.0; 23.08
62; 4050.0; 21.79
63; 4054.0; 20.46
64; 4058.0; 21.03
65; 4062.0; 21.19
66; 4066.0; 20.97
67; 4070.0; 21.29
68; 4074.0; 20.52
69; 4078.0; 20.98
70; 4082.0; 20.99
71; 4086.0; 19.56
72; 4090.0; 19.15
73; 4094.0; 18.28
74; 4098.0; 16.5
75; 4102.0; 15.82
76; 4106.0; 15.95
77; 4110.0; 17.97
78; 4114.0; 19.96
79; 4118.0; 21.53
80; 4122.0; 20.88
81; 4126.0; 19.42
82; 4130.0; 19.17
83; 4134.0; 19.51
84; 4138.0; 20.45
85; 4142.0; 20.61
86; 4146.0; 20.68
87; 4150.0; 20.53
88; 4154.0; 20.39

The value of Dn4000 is 1.32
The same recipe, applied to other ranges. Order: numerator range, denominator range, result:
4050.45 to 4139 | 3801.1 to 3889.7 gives 1.48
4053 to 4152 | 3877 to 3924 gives 1.31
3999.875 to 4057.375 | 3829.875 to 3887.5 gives 1.52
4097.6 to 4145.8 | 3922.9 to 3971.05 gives 1.30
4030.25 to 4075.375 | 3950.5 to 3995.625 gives 1.32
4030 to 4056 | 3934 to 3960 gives 1.32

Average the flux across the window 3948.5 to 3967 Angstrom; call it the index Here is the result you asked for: 16.7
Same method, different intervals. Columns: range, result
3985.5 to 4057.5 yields 20.9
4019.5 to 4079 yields 21.2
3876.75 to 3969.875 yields 16.4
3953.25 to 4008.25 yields 17.5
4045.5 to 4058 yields 21.5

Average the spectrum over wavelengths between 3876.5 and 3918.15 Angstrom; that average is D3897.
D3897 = 16.3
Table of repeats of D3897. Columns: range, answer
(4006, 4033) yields 20.8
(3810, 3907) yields 15.2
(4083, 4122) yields 18.5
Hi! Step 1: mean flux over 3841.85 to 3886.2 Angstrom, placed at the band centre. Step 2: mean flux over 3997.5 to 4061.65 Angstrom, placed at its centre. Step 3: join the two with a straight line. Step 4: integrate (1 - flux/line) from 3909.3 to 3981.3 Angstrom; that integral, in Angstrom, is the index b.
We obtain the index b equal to 7.34 Angstrom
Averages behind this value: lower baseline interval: 16.4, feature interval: 16.8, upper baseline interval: 21.1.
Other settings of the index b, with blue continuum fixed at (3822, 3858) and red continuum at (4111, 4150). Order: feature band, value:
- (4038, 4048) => -2.4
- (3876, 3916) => -2.4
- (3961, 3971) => 2.2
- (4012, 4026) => -2.7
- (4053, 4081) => -3.1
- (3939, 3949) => -0.7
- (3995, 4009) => -2.1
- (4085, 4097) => 0.4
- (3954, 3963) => -0.3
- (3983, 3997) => -1.9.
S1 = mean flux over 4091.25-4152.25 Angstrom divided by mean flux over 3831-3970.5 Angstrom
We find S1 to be 1.2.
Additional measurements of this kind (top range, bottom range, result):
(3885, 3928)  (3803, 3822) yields 1.14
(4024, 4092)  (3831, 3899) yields 1.39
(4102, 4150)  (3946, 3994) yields 1.16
